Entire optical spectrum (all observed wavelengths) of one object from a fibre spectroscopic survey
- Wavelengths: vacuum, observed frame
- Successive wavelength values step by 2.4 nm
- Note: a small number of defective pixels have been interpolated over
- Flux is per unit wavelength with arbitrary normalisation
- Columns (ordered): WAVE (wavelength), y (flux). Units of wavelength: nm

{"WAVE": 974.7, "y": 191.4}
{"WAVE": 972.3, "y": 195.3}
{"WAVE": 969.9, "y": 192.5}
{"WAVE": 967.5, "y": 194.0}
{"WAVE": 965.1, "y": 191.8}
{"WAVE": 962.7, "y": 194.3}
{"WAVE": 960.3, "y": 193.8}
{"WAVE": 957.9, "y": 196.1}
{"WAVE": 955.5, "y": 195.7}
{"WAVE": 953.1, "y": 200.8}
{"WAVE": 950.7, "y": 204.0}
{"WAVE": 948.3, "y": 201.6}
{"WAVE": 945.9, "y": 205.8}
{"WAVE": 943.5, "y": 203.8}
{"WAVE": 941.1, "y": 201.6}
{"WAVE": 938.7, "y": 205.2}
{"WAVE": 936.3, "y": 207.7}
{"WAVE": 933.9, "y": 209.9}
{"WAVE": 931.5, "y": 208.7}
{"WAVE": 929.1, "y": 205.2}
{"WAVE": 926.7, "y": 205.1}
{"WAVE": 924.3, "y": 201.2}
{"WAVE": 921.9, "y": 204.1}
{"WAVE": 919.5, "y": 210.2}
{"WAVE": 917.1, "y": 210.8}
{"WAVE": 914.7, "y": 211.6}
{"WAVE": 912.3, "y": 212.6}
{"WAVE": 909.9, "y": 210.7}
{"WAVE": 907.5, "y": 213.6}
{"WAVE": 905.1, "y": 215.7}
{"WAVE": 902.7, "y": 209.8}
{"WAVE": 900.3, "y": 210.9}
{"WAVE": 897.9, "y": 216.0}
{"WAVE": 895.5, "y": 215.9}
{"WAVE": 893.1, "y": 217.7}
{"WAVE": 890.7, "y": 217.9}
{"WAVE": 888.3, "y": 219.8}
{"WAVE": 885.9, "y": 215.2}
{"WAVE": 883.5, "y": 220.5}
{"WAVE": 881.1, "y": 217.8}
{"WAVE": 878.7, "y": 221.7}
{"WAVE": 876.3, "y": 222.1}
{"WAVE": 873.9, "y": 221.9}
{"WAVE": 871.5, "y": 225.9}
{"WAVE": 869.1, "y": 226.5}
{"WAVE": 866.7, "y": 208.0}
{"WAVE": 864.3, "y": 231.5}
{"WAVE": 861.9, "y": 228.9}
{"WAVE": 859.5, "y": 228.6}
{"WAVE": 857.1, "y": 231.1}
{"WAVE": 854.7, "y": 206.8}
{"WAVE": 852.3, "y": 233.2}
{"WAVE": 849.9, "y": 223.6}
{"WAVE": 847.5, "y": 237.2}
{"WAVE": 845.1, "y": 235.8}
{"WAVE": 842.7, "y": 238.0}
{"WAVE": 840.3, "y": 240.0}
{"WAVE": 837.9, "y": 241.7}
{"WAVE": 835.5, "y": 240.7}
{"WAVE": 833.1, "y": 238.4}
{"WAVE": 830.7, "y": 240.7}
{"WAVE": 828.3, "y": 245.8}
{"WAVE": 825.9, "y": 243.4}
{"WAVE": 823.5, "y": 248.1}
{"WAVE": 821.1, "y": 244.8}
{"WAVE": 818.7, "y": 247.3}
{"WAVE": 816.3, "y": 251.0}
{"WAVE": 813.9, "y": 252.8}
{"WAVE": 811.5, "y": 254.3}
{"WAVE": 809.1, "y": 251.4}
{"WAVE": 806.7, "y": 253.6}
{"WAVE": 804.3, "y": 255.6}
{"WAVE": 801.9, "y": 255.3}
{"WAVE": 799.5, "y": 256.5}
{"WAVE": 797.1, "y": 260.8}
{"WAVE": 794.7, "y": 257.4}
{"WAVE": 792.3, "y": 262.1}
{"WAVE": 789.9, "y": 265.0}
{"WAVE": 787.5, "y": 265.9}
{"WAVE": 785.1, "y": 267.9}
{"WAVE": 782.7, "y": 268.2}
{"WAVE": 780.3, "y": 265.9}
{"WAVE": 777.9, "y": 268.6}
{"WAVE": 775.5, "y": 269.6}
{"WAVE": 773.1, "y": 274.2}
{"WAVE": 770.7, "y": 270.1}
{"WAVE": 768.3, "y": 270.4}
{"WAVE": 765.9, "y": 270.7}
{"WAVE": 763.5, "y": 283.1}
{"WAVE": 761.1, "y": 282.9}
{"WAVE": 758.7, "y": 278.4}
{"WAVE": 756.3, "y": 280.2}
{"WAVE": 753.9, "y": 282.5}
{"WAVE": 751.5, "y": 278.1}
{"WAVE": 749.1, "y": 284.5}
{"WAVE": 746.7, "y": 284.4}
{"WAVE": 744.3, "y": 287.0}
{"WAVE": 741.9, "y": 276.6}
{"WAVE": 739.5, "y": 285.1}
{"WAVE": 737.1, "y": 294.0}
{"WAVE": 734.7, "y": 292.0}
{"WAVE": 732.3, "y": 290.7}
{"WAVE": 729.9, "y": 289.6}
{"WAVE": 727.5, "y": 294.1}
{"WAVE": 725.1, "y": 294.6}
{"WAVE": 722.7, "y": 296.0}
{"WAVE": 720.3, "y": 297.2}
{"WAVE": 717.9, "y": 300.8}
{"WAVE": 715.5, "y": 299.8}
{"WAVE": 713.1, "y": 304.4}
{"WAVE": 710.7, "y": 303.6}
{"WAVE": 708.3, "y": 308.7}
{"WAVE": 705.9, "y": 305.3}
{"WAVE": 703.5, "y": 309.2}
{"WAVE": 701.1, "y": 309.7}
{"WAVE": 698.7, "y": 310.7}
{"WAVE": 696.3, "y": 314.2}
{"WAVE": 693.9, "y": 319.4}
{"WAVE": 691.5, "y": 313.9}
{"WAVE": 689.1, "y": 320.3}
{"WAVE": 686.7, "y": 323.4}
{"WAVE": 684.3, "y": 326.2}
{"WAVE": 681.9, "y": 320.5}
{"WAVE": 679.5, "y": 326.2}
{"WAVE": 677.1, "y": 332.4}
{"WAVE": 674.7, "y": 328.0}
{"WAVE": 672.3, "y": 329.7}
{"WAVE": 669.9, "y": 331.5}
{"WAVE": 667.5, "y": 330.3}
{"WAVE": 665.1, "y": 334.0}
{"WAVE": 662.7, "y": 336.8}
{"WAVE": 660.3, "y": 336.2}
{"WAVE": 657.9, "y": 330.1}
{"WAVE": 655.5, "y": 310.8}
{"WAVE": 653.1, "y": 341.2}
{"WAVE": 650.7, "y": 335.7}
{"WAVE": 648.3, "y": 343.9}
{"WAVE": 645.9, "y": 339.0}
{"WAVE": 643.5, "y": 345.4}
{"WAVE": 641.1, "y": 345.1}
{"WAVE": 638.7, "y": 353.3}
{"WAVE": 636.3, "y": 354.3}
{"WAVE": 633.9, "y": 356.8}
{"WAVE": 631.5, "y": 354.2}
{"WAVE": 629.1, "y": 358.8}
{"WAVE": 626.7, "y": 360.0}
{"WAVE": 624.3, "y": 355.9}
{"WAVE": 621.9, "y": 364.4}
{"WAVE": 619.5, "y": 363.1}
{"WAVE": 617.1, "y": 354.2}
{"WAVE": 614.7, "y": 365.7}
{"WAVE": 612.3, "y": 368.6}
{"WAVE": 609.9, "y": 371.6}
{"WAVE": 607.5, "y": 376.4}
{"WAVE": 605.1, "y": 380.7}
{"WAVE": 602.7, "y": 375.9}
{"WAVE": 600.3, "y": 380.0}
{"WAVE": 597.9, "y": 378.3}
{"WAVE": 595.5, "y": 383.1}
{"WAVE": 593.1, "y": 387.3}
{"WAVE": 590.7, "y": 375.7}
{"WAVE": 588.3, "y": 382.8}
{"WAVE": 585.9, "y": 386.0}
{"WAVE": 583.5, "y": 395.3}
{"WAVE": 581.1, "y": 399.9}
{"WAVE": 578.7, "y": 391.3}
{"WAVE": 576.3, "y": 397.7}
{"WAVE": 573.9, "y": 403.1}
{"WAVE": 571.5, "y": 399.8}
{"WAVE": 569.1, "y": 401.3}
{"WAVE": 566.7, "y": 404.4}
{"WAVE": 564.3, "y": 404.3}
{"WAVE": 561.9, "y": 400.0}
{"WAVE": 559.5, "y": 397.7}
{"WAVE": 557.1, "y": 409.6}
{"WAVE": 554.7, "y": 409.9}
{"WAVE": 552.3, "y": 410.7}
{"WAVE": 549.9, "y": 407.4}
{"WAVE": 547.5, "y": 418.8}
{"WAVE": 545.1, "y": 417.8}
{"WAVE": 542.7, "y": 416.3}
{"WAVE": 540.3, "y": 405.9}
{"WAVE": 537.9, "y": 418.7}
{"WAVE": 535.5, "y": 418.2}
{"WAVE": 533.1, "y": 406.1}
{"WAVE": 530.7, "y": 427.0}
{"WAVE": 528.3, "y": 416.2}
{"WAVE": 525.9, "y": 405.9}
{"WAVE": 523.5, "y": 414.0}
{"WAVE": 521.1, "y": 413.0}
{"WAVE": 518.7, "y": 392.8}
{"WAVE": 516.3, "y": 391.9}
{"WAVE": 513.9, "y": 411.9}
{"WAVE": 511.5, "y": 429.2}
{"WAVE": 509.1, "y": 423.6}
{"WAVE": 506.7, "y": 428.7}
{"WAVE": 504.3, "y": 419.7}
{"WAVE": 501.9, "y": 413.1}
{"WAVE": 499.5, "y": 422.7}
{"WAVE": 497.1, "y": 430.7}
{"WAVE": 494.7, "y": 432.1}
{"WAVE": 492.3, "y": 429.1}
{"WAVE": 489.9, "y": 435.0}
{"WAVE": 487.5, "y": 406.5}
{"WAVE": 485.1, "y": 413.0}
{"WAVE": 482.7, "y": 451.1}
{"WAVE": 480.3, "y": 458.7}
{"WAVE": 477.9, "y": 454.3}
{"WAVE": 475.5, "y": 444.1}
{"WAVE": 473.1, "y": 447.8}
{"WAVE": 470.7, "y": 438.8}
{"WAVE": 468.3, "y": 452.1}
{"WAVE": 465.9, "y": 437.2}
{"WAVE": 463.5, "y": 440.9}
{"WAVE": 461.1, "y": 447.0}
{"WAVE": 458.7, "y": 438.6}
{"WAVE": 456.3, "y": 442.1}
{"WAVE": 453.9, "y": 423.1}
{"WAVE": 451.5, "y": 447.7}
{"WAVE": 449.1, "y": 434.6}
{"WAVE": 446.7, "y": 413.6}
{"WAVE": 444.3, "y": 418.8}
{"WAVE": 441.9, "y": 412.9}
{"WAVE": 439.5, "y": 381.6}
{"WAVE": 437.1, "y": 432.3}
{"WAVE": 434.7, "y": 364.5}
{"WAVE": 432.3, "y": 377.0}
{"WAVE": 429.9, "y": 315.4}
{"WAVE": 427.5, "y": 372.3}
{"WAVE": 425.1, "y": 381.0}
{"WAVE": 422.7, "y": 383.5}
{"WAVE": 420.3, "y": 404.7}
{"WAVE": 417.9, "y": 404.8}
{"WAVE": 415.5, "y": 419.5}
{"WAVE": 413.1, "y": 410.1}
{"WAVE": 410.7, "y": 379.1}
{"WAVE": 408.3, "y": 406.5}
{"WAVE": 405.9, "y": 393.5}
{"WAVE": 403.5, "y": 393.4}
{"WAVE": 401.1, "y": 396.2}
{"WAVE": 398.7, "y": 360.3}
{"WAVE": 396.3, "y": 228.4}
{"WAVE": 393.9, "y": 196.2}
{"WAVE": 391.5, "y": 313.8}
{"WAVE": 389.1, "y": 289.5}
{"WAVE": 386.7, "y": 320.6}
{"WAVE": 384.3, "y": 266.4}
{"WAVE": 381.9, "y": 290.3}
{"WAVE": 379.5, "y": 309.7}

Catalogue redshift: 0.000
